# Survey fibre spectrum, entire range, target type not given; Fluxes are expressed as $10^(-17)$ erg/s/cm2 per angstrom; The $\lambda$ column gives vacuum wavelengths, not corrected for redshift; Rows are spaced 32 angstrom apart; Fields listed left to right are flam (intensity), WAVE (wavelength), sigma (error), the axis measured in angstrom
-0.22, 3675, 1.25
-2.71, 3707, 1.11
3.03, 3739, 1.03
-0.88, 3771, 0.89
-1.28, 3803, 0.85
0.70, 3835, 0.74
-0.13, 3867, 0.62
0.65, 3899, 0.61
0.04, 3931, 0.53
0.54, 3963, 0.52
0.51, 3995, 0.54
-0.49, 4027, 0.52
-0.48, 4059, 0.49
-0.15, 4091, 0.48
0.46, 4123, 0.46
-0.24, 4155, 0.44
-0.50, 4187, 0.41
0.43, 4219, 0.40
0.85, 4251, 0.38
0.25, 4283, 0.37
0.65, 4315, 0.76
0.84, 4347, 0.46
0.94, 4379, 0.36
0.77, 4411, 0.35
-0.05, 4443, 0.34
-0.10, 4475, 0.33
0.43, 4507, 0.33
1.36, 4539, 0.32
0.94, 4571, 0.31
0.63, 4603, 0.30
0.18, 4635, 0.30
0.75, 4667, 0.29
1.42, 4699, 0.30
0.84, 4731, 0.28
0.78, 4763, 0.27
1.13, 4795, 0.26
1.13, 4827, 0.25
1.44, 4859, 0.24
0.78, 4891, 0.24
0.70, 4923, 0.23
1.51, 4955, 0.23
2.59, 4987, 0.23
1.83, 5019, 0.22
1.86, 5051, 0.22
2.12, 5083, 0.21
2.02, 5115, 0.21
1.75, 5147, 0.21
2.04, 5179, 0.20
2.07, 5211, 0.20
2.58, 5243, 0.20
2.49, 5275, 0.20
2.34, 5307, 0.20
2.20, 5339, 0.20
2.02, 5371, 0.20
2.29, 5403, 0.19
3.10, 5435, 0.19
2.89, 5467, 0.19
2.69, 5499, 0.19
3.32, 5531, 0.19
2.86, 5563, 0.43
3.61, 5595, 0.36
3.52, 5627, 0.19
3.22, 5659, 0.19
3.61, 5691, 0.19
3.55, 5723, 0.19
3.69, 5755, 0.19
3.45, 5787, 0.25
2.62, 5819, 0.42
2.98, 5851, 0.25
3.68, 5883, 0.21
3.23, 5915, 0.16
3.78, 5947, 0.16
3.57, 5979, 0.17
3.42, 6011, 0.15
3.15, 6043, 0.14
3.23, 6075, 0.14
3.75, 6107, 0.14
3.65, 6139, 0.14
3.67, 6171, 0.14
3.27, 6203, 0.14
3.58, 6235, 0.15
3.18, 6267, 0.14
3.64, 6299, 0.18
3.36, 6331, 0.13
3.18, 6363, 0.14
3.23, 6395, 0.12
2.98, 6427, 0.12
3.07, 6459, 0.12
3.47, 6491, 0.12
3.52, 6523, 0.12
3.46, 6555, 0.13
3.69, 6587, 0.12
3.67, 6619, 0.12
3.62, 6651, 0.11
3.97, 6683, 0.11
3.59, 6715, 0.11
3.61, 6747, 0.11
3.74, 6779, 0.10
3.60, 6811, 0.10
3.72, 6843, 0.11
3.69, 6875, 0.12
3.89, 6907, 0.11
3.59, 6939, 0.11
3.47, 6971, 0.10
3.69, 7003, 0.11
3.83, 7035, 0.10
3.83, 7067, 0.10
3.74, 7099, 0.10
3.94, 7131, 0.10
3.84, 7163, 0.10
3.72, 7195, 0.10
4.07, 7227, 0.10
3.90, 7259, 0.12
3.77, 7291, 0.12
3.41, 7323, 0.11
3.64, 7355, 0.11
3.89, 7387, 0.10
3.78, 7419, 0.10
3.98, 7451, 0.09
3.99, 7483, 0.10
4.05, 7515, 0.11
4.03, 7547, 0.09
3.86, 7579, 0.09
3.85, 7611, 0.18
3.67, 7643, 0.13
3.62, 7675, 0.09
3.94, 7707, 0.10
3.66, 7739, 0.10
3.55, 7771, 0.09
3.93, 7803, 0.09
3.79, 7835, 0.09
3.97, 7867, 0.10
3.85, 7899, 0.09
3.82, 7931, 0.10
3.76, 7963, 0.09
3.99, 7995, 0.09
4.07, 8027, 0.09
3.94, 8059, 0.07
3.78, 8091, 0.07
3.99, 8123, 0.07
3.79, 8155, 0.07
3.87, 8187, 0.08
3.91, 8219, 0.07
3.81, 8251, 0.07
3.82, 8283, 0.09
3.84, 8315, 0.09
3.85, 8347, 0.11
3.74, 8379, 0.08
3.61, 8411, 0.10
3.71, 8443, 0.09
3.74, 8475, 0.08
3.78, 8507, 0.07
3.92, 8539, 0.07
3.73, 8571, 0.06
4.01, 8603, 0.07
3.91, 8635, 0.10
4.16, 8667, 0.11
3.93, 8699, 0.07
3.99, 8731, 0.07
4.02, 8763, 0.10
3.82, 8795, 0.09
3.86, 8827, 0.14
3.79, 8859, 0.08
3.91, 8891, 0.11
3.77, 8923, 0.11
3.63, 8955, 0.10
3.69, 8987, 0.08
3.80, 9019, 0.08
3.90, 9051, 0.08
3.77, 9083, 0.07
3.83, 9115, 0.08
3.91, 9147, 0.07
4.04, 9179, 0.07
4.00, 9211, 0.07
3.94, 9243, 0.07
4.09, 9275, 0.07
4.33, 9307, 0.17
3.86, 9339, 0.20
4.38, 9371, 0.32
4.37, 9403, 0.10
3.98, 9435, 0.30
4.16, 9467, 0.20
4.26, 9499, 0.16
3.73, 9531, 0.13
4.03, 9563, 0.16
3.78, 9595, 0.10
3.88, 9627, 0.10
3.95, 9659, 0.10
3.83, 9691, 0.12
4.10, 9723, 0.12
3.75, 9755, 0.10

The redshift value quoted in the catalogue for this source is 0.244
